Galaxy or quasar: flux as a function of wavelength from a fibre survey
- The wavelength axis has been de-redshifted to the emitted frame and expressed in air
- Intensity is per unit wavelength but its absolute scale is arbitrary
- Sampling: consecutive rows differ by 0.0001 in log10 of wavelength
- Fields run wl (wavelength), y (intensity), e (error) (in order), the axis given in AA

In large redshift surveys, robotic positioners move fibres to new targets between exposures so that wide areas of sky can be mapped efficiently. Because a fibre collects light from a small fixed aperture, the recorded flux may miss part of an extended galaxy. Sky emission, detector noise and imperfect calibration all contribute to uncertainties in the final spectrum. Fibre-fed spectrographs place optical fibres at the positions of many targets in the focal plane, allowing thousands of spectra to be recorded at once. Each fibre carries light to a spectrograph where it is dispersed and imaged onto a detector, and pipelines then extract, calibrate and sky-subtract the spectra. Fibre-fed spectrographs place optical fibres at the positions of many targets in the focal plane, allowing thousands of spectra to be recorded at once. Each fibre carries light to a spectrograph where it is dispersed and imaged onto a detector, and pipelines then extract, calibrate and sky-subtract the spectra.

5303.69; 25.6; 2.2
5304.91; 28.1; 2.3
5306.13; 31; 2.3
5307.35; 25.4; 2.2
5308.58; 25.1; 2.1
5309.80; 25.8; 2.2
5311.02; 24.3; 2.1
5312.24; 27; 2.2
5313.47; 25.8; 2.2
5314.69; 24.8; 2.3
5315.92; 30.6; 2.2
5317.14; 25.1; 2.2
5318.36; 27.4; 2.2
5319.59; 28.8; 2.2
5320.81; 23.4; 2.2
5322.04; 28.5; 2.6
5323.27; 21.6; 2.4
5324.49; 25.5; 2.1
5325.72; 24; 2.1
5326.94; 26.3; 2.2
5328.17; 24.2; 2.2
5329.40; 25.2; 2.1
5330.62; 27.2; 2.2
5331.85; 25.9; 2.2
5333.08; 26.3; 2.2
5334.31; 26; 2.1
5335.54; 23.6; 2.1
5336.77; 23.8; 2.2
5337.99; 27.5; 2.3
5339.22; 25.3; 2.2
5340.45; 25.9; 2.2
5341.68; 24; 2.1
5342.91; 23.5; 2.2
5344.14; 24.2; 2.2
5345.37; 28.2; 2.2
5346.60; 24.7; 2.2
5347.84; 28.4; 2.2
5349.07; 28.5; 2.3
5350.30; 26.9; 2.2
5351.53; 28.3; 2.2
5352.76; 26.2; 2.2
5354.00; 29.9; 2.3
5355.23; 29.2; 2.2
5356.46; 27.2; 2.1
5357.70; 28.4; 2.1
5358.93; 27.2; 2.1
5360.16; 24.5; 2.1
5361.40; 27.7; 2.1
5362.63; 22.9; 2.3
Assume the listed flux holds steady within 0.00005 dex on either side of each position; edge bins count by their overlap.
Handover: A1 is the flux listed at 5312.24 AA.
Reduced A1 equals 27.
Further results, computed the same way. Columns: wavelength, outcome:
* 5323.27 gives 21.6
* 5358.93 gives 27.2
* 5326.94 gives 26.3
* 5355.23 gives 29.2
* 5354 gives 29.9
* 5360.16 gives 24.5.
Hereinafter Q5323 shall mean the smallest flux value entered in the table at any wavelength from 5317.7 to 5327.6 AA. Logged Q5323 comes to 21.6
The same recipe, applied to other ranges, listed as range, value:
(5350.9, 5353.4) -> 26.2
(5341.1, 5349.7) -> 23.5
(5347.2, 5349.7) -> 28.4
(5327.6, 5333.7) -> 24.2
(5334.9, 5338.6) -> 23.6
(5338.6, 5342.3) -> 24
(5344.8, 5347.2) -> 24.7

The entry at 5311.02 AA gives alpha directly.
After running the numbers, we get 24.3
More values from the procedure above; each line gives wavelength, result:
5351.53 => 28.3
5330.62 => 27.2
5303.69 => 25.6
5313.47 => 25.8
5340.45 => 25.9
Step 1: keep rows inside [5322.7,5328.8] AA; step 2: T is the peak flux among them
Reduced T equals 26.3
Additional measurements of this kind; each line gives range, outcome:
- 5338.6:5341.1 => 25.9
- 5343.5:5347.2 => 28.2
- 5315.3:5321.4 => 30.6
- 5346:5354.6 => 29.9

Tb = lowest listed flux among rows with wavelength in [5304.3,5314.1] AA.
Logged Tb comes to 24.3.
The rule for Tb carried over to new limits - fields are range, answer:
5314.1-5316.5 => 24.8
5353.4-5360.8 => 24.5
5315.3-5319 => 25.1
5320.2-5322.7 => 23.4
